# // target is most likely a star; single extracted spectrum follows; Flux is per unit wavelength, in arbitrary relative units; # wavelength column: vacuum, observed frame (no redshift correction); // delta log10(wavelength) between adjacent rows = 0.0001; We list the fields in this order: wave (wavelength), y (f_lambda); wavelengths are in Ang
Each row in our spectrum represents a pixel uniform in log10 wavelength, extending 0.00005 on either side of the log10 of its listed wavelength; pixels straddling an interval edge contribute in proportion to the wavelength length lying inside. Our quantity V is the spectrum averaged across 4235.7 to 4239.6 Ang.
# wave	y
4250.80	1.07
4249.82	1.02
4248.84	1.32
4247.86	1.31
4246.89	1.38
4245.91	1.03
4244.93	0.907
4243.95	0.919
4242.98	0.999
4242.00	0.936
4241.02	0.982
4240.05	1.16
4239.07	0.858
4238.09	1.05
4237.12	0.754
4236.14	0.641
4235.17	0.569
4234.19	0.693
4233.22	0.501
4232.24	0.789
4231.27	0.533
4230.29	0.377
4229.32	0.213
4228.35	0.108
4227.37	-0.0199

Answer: 0.83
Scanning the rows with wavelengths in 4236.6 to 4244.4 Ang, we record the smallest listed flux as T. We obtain 0.754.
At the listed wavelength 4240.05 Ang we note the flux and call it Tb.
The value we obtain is 1.16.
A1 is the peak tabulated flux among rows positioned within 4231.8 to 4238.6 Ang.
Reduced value 1.05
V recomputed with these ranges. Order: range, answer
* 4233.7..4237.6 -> 0.664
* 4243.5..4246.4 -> 0.95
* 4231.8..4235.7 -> 0.636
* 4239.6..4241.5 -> 1.07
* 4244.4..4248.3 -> 1.15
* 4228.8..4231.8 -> 0.378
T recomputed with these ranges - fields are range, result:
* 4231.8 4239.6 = 0.501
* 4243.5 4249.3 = 0.907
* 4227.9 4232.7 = 0.108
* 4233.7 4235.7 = 0.569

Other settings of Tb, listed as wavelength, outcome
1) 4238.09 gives 1.05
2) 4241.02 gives 0.982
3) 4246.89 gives 1.38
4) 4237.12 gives 0.754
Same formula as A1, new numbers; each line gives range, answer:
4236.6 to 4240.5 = 1.16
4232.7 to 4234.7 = 0.693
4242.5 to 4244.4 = 0.999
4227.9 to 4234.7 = 0.789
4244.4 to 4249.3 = 1.38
